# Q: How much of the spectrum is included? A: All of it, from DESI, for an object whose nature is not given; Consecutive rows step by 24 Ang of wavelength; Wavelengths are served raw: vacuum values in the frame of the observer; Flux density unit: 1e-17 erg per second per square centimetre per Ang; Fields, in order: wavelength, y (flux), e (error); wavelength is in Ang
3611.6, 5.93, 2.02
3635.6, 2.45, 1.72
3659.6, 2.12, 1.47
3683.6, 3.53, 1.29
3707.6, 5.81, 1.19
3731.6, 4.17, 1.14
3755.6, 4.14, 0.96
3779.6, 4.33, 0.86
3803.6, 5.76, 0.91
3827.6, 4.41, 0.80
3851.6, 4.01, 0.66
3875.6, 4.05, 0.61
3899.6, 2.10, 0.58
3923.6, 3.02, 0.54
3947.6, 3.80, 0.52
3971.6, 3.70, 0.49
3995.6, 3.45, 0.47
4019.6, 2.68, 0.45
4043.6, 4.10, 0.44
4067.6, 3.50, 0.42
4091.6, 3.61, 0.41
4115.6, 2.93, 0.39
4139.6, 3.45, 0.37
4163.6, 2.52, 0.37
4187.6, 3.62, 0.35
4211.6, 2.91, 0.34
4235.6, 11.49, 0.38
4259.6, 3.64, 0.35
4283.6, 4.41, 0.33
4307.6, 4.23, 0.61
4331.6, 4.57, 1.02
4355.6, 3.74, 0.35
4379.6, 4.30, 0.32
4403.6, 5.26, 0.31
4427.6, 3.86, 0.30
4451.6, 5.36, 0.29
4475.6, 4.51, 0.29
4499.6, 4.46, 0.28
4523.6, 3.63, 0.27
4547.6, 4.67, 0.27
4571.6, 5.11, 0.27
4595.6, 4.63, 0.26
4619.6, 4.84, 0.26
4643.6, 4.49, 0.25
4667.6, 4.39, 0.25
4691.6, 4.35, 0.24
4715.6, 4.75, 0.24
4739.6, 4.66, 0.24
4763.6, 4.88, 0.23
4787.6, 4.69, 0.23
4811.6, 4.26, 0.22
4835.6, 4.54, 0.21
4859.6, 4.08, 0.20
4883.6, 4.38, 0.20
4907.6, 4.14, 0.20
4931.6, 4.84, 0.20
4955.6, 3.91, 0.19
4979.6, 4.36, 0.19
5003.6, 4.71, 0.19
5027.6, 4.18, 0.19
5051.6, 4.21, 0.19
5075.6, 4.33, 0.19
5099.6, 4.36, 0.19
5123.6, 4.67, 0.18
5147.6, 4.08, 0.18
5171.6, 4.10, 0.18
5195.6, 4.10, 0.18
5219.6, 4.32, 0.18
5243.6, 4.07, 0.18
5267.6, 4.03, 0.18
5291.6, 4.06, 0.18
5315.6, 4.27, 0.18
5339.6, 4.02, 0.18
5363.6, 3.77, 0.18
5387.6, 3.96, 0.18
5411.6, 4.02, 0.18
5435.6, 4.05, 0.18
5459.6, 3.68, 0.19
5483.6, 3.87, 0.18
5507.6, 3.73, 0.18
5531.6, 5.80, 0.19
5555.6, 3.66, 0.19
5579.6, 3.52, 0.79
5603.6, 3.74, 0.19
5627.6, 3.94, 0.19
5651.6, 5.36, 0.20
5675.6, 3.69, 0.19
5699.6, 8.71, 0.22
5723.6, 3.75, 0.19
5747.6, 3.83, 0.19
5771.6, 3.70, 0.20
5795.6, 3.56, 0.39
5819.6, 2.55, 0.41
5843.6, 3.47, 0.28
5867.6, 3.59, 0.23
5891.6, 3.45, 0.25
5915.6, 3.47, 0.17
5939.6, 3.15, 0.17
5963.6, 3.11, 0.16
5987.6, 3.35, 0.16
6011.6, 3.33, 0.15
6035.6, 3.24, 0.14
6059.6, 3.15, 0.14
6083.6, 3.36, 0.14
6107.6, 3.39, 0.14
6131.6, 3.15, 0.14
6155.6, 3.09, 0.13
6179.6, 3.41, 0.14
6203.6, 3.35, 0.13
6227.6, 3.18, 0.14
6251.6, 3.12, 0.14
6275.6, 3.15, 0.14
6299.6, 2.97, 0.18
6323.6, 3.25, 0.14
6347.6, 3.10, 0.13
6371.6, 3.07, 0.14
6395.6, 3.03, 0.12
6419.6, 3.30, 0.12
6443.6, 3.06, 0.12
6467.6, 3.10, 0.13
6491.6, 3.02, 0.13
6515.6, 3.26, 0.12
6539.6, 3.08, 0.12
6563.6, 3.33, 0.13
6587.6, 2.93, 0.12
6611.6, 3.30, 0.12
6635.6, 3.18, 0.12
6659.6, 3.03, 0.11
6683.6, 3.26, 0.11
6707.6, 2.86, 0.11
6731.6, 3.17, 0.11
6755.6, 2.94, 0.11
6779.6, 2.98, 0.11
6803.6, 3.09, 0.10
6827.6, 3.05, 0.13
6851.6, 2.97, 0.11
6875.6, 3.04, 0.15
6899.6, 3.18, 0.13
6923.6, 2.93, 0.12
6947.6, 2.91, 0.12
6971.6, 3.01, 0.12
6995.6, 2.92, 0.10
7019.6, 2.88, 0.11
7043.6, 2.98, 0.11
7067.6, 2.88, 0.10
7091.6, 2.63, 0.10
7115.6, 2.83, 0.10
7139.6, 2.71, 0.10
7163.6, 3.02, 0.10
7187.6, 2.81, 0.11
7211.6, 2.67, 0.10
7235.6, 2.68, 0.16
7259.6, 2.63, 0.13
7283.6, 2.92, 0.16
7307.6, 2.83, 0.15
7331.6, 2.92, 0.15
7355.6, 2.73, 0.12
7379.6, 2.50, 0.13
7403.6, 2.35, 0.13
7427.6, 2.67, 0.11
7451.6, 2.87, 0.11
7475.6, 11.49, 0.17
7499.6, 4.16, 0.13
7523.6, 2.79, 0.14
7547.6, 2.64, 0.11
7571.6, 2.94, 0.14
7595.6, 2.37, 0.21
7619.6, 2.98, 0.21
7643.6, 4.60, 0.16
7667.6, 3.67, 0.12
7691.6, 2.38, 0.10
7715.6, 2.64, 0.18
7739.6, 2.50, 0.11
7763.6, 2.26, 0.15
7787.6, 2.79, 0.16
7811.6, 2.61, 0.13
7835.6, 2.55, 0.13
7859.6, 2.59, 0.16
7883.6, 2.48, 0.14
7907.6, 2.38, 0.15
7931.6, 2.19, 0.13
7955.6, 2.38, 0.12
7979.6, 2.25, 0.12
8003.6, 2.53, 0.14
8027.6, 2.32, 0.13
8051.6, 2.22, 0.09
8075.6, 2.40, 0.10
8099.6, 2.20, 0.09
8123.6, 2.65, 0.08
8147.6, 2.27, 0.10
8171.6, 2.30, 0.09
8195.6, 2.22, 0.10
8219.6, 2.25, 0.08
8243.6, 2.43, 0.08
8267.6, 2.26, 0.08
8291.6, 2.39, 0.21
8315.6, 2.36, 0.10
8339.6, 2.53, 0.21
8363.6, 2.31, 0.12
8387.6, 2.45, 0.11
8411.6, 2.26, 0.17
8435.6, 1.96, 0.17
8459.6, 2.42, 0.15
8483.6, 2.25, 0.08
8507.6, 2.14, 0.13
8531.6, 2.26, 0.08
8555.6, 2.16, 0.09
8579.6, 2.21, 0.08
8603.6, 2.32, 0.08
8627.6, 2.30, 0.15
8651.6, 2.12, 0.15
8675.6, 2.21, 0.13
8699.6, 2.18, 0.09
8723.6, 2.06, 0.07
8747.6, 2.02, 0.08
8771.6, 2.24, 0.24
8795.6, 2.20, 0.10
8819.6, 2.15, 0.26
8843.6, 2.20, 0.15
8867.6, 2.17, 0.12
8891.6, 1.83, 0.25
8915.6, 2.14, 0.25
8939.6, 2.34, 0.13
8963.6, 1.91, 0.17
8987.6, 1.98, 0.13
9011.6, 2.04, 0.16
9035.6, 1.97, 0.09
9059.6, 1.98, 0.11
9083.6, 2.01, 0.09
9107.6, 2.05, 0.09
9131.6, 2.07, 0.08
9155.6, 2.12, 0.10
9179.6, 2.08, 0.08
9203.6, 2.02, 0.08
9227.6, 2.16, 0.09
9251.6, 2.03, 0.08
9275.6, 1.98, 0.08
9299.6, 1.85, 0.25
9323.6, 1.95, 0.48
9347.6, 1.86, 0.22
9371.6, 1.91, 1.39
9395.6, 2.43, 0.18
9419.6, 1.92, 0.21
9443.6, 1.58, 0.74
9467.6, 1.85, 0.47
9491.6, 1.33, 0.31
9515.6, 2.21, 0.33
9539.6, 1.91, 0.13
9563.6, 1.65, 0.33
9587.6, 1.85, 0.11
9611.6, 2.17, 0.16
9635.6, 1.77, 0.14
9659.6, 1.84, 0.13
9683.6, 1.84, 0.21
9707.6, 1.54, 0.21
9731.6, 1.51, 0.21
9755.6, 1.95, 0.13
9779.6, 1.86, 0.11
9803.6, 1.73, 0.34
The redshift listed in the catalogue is 0.14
